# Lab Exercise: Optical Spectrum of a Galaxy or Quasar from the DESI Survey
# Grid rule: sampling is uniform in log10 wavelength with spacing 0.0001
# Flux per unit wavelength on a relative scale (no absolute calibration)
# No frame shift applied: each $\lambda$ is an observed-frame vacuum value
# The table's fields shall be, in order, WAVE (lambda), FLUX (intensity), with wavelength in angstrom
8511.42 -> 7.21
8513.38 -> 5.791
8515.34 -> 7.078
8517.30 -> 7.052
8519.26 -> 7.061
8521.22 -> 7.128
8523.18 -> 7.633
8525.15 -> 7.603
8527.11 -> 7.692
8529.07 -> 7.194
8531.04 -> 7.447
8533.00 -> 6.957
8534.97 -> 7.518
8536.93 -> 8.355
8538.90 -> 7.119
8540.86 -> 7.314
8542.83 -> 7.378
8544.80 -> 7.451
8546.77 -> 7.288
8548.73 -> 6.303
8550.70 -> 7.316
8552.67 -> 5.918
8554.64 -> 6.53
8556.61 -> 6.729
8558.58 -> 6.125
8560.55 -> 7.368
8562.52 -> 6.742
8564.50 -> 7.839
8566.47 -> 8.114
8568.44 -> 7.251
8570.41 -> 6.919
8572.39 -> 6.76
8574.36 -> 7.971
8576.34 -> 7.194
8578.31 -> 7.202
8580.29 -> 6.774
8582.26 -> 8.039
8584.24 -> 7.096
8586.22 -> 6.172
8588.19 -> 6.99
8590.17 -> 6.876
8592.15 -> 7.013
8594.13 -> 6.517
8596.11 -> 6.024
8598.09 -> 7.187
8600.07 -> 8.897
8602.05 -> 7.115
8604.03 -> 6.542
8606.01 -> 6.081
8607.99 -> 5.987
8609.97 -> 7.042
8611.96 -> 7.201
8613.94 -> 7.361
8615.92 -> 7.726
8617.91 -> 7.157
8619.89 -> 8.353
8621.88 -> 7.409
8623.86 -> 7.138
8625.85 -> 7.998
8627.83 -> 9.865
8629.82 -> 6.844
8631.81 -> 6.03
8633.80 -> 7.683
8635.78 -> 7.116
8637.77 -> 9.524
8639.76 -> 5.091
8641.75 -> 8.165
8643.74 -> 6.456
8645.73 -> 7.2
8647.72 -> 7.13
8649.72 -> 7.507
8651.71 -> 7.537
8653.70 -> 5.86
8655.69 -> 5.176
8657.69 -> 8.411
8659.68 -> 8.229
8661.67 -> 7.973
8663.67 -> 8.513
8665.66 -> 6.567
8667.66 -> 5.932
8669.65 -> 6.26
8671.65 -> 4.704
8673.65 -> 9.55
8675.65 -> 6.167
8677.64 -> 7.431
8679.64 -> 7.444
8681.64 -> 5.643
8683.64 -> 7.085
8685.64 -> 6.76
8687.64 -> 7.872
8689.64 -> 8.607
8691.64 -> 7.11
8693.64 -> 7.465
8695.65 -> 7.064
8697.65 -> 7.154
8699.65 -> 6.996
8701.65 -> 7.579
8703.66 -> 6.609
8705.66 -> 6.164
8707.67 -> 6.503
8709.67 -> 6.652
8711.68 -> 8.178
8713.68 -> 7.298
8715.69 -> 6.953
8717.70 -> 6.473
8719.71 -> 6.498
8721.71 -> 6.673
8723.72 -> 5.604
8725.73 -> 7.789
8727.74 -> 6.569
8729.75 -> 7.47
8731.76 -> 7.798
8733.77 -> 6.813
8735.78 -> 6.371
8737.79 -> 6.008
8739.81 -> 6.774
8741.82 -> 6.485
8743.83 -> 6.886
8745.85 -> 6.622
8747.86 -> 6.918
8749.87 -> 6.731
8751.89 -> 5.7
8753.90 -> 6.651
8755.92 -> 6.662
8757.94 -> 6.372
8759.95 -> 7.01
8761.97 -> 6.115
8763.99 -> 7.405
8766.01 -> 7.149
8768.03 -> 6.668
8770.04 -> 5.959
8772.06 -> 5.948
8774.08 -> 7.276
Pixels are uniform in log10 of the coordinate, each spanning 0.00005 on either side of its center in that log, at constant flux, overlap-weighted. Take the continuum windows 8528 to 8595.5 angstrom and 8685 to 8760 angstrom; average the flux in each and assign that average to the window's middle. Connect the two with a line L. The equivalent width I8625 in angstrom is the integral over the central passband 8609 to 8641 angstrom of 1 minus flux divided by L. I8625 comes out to -2.08 angstrom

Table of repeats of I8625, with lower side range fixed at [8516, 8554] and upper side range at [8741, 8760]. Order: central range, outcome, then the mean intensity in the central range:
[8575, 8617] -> 0.27 angstrom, 7.01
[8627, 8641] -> -0.99 angstrom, 7.43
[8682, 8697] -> -1.26 angstrom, 7.34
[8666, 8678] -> 0.34 angstrom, 6.63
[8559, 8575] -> -0.38 angstrom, 7.31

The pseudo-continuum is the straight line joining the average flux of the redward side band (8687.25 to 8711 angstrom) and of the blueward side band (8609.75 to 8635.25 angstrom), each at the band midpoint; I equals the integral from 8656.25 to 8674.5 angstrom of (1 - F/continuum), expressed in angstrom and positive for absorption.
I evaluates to 0.1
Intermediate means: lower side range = 7.53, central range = 7.28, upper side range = 7.14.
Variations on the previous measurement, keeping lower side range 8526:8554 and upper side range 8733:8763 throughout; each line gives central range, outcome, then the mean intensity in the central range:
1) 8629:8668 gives -1.7 angstrom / 7.17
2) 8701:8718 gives -0.7 angstrom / 6.94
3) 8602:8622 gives -0.2 angstrom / 7.07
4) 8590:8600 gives 0.2 angstrom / 6.91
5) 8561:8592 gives -0.4 angstrom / 7.19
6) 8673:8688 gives -0.9 angstrom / 7.16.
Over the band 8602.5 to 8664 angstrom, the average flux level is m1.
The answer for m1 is 7.29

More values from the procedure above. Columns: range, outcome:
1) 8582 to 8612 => 6.89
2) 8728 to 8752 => 6.75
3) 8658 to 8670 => 7.37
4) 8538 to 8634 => 7.14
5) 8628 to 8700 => 7.15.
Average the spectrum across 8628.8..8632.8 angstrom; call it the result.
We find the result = 6.45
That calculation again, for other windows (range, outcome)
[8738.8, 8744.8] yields 6.72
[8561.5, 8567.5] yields 7.56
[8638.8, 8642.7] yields 6.62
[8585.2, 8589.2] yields 6.59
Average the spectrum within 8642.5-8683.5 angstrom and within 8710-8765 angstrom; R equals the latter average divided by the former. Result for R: 0.97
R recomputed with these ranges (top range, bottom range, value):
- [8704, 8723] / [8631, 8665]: 0.93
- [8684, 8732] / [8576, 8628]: 0.98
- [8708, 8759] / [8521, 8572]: 0.94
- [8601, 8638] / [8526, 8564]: 1.03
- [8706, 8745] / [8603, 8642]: 0.93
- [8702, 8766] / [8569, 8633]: 0.94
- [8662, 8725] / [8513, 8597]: 0.98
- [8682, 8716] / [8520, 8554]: 0.99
